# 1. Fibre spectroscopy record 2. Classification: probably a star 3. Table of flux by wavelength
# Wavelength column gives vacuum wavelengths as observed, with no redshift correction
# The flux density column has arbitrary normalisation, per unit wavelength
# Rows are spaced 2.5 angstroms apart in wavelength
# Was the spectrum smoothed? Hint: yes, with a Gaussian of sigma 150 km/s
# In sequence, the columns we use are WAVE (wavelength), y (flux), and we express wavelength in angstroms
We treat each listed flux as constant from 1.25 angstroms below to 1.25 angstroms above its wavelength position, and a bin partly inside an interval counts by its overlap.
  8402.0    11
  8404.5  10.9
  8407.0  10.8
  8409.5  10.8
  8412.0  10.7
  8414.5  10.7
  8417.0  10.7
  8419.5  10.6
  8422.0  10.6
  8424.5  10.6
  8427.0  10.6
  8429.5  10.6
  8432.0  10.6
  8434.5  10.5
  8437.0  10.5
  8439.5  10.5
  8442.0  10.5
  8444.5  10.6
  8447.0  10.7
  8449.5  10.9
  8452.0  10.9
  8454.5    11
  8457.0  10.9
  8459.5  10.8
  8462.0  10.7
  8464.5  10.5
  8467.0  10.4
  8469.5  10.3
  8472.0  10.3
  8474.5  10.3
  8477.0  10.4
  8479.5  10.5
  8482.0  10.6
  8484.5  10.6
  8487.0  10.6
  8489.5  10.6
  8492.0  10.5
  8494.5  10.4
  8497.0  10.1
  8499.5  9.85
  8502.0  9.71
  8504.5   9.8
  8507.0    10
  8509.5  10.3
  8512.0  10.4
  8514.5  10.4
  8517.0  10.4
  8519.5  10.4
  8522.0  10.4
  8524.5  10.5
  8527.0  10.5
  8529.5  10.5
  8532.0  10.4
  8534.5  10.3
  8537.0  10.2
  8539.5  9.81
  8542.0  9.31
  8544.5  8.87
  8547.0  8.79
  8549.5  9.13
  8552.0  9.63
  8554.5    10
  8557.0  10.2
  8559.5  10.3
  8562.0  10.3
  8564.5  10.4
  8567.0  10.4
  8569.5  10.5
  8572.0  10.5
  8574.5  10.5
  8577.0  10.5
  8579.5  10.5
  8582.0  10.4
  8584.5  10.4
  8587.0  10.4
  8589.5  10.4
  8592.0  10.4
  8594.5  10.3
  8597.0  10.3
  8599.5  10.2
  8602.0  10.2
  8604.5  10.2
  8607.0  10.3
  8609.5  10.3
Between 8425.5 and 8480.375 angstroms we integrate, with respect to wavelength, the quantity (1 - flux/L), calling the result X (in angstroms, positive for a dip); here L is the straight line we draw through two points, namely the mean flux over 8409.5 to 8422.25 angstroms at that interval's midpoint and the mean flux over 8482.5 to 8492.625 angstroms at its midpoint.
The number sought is 0.2 angstroms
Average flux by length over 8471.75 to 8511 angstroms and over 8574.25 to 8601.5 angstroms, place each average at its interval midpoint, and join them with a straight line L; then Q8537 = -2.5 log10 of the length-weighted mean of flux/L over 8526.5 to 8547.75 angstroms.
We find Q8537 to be 0.05 mag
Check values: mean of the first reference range 10.3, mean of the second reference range 10.4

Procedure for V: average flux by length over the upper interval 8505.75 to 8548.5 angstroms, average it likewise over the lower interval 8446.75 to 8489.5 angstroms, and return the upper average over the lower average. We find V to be 0.95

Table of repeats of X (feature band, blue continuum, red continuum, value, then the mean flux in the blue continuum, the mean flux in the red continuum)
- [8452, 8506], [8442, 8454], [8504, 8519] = 0.4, 10.8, 10.2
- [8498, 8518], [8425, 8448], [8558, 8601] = 0.7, 10.6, 10.4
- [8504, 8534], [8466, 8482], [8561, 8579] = 0.2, 10.4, 10.4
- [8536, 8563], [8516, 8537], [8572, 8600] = 1.9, 10.4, 10.4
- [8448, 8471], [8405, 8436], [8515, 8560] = -0.6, 10.7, 9.98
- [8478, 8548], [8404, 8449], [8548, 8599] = 1.6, 10.6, 10.3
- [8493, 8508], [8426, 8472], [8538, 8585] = 0.5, 10.6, 10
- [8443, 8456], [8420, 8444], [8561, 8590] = -0.3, 10.6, 10.4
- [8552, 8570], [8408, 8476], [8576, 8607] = 0.3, 10.6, 10.3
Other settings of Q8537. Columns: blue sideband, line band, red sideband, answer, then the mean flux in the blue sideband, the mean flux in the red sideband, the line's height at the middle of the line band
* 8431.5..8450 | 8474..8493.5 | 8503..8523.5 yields -0.013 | 10.6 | 10.3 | 10.4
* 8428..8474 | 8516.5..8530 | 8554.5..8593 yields 0.004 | 10.6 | 10.4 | 10.5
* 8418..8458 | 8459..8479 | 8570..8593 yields 0.017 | 10.7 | 10.4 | 10.6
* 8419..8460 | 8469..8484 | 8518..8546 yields 0.003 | 10.7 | 10.1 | 10.4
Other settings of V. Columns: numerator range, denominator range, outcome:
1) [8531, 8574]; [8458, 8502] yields 0.95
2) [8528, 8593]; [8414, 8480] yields 0.95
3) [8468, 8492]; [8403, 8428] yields 0.98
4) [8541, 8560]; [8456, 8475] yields 0.90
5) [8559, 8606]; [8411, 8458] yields 0.97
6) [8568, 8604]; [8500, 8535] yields 1.01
